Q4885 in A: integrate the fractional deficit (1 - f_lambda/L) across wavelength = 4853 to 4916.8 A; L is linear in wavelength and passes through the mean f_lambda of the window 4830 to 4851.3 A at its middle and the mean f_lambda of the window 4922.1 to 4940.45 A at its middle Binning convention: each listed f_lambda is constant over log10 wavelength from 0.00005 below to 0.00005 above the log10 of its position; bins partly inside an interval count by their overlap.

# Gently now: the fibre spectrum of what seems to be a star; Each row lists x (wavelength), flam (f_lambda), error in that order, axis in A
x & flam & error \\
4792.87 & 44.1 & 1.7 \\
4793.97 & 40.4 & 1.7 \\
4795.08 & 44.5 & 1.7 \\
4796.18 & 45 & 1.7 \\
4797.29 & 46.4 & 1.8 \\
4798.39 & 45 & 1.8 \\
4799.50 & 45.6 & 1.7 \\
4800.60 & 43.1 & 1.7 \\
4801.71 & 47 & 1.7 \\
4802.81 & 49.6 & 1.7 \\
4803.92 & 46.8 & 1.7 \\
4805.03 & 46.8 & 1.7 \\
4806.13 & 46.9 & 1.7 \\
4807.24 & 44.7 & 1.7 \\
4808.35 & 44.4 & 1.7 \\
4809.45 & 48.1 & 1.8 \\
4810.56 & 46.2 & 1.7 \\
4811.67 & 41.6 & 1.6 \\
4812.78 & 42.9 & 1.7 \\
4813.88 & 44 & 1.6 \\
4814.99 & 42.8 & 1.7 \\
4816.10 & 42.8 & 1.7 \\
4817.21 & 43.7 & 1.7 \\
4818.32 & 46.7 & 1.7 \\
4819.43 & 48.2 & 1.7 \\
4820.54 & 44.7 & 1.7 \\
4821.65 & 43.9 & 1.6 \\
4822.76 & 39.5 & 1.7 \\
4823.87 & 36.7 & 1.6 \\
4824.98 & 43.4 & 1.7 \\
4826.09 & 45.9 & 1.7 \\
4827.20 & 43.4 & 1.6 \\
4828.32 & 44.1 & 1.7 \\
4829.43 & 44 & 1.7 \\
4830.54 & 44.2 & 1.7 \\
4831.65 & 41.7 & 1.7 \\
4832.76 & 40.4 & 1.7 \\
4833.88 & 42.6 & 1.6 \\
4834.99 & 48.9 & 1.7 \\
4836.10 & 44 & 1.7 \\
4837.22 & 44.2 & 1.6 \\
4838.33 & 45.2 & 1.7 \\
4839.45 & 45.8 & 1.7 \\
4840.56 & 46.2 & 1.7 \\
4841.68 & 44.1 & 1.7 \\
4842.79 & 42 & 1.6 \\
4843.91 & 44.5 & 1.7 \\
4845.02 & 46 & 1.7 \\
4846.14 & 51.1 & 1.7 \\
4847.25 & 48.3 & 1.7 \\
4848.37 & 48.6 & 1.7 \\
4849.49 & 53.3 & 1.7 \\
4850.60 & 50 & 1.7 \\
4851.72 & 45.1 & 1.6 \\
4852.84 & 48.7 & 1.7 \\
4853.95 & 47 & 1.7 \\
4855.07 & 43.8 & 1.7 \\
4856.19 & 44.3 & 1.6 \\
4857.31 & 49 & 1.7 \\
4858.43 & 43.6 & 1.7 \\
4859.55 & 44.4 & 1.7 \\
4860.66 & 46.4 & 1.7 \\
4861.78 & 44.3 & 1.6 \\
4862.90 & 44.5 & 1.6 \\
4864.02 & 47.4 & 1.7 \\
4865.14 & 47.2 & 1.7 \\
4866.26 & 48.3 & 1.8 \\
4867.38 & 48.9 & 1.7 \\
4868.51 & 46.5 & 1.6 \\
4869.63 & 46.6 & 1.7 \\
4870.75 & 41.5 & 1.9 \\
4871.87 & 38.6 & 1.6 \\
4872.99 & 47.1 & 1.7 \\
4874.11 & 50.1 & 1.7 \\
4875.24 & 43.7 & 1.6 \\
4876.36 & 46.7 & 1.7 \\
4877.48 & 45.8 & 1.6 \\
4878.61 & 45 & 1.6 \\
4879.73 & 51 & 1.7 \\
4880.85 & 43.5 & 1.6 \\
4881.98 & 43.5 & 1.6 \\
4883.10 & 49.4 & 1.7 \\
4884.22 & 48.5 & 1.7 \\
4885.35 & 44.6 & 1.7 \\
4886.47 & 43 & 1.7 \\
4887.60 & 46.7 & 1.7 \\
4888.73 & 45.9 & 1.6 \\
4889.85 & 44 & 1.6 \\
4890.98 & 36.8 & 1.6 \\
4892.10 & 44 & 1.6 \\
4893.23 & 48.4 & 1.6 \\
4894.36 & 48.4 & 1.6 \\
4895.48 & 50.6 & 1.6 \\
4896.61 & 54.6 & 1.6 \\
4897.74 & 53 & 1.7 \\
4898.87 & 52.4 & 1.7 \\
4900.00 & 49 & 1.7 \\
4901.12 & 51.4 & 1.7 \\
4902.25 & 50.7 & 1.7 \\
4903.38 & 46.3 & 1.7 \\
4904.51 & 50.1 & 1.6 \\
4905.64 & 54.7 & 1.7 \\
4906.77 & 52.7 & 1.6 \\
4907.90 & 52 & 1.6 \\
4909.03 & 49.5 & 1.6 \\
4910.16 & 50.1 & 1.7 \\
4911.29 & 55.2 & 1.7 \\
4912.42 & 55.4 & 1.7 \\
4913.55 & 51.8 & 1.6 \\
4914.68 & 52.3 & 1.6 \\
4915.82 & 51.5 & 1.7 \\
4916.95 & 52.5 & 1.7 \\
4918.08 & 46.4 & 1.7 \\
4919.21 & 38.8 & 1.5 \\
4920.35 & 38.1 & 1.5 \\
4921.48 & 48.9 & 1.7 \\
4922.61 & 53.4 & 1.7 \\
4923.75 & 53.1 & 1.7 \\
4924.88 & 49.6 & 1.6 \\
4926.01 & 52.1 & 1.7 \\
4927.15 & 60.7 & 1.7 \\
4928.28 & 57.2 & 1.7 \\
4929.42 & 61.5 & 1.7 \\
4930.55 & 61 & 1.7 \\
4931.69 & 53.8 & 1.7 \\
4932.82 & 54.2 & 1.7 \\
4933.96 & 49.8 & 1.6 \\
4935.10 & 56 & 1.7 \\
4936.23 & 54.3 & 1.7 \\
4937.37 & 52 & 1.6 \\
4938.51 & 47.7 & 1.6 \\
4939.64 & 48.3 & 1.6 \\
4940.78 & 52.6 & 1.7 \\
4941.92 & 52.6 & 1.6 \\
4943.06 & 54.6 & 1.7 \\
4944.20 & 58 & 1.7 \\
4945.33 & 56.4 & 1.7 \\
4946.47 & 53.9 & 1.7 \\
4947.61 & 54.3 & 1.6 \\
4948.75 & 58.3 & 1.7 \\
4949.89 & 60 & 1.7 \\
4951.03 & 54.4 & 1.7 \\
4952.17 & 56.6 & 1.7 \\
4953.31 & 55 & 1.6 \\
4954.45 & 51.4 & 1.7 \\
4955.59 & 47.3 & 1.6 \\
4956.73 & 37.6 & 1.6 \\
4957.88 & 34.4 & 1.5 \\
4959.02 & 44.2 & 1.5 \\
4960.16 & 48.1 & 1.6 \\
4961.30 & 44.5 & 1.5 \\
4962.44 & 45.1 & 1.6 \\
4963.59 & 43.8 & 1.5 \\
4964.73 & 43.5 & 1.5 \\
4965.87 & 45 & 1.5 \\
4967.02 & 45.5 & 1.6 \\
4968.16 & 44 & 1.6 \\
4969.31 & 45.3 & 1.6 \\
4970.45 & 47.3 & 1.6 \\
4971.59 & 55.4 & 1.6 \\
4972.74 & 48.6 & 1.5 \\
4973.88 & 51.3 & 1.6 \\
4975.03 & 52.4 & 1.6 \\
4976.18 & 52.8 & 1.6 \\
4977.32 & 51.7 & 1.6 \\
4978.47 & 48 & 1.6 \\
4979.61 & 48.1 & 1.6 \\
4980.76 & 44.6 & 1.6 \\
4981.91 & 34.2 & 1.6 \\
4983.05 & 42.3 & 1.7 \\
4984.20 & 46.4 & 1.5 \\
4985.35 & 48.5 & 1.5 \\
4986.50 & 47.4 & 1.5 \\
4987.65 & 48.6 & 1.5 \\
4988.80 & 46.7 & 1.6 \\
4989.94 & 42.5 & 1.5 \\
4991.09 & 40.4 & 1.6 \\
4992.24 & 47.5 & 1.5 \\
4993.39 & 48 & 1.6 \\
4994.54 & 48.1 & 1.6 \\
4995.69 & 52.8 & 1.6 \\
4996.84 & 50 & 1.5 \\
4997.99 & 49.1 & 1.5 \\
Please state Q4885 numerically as 2.7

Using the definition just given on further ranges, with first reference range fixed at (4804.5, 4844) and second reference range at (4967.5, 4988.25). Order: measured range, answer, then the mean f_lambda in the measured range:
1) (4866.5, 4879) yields -0.1 A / 45.5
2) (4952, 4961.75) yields 0.2 A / 46.2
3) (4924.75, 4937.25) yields -2.4 A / 55.6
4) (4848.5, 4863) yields -0.6 A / 46.6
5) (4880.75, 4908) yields -1.5 A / 48.2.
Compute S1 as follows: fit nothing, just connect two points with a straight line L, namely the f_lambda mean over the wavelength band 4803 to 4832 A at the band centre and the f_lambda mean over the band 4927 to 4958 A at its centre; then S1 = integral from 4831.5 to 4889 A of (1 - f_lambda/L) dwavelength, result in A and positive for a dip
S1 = 1.75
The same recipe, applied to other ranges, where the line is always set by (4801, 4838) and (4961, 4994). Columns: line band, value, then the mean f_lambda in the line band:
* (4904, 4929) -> -3.03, 51.2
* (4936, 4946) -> -1.49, 52.9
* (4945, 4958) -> -1.67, 52.1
